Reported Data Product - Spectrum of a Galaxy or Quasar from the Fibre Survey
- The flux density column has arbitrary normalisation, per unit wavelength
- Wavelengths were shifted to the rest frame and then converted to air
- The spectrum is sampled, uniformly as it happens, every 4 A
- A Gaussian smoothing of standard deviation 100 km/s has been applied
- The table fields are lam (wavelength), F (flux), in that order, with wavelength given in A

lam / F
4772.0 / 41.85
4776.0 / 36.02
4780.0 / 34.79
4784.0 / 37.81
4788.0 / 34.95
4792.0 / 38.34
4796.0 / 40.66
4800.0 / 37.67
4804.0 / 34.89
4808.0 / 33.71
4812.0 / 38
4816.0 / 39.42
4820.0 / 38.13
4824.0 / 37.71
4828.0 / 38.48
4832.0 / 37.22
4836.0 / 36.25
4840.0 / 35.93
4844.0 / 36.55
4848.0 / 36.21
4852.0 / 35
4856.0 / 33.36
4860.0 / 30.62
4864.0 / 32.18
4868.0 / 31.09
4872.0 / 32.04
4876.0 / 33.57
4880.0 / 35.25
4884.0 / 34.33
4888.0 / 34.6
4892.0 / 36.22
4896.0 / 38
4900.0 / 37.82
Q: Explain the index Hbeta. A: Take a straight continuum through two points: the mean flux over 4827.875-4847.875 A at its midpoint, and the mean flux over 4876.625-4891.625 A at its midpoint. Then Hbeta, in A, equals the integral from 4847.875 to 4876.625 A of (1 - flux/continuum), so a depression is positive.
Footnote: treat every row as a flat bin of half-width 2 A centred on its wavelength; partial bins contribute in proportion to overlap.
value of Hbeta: 2.34 A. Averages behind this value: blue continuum 36.7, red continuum 34.8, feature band 32.8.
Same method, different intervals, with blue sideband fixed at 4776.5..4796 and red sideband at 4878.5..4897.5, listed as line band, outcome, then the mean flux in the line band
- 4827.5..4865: 1.06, 35.1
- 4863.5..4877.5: 1.43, 32.2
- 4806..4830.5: -0.73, 37.6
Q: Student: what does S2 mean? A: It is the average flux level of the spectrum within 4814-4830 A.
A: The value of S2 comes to 38.4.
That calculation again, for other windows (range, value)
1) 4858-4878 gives 31.9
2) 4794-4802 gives 39.2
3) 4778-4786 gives 36.3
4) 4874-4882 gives 34.4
